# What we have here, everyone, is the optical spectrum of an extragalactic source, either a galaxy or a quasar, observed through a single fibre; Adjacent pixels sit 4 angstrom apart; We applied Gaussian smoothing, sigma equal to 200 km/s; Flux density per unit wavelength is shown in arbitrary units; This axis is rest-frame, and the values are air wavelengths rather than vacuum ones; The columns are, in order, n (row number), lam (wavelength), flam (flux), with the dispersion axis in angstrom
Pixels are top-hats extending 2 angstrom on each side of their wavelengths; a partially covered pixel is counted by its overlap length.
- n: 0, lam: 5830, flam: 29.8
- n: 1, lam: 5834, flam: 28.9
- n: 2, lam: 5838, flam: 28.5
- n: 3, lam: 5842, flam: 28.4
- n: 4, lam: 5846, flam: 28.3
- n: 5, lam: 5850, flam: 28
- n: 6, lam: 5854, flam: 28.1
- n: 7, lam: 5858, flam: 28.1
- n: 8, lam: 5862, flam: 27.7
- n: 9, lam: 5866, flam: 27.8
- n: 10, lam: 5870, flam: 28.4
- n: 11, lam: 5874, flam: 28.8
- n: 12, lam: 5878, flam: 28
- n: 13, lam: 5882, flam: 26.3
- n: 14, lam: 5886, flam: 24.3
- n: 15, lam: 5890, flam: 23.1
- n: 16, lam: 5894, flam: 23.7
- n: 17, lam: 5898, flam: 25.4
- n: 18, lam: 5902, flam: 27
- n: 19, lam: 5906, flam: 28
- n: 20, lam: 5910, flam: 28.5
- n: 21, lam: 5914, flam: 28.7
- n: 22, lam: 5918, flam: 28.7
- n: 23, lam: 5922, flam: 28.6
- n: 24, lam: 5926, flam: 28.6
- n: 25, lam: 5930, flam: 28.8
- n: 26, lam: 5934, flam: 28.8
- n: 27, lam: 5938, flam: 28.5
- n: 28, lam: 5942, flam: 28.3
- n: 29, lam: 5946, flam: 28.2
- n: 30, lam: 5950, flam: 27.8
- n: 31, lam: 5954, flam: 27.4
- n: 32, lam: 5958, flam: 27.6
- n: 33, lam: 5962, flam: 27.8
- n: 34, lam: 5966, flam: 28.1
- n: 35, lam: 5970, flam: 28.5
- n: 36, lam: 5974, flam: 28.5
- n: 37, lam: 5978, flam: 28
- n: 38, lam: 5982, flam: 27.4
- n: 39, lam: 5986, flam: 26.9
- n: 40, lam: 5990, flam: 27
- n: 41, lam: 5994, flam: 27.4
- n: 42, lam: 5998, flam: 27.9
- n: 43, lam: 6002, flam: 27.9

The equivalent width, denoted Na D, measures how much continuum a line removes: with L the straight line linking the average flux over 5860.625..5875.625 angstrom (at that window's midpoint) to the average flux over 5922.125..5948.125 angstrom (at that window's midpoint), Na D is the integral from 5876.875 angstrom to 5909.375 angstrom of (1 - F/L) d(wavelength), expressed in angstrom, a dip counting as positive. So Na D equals 2.9 angstrom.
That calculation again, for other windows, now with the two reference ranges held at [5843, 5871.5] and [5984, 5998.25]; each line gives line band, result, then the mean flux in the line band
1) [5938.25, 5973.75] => -0.7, 28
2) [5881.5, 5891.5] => 1.3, 24.4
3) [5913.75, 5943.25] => -1.1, 28.6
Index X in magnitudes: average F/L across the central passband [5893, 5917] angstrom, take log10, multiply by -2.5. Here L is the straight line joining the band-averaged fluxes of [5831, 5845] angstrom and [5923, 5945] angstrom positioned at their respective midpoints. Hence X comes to 0.06 mag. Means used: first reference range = 28.7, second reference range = 28.6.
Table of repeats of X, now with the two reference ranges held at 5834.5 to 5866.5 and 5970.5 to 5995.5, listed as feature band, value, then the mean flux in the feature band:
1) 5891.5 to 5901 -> 0.13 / 24.7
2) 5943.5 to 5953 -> -0.01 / 28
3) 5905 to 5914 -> -0.02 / 28.4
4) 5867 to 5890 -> 0.05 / 26.8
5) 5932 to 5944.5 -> -0.03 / 28.5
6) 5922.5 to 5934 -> -0.03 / 28.7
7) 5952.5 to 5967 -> 0.00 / 27.7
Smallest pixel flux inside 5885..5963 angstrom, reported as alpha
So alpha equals 23.1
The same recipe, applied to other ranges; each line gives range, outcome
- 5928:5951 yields 27.8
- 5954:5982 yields 27.4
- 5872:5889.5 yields 24.3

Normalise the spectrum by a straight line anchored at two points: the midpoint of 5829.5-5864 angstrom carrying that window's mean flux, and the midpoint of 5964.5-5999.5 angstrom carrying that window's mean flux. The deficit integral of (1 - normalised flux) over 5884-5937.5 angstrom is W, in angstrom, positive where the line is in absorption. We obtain 1.8 angstrom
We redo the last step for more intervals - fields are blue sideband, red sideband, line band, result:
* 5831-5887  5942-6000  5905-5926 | -0.5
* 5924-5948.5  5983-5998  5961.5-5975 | -0.2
